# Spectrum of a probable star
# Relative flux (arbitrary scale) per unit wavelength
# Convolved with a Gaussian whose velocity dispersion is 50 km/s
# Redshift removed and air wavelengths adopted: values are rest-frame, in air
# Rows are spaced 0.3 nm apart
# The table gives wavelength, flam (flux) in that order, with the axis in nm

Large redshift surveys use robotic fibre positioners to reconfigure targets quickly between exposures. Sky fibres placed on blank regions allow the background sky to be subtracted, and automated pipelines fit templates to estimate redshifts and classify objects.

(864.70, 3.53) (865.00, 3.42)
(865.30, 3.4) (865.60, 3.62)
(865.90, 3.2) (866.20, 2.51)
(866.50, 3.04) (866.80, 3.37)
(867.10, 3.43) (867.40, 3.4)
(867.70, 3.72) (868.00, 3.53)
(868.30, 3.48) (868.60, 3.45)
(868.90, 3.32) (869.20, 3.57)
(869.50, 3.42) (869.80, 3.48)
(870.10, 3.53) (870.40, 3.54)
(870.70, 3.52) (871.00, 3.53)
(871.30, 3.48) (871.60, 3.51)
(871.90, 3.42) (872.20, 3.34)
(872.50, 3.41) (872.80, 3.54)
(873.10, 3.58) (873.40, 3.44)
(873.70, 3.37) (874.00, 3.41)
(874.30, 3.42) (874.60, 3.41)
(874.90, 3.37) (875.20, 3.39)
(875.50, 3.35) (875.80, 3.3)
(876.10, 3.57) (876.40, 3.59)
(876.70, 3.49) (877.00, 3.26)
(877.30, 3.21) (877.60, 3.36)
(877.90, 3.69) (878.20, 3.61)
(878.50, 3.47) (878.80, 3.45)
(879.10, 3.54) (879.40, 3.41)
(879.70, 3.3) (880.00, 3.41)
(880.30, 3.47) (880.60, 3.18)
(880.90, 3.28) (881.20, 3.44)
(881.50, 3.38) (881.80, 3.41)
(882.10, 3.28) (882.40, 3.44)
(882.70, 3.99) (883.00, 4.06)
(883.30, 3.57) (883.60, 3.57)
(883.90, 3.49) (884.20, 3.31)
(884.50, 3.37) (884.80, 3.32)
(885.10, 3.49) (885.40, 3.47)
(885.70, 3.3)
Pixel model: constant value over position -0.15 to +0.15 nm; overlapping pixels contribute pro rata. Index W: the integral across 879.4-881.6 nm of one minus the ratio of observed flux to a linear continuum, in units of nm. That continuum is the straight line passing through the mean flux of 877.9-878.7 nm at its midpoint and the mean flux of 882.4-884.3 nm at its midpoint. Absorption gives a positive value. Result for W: 0.15 nm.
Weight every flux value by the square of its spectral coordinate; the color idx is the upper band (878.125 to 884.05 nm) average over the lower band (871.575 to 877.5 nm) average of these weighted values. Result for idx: 1.04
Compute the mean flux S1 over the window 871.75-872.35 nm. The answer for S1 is 3.38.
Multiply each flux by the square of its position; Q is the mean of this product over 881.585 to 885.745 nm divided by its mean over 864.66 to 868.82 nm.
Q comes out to 1.09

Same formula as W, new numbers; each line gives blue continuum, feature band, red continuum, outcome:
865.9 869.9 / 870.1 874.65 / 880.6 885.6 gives -0.097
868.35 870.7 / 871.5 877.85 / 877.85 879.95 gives 0.109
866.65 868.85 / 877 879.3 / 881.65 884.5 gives 0.047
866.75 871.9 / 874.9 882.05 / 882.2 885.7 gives 0.216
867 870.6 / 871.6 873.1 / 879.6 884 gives 0.017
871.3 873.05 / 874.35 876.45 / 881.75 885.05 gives 0.036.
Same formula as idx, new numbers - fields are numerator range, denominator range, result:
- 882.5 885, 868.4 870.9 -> 1.06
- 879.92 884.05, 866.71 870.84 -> 1.04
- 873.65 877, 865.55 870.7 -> 1.03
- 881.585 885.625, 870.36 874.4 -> 1.04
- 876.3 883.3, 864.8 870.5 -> 1.05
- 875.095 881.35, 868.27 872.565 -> 1.00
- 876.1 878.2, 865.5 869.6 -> 1.05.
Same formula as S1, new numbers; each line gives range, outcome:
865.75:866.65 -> 2.92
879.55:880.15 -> 3.36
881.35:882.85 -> 3.5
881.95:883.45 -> 3.67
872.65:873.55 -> 3.52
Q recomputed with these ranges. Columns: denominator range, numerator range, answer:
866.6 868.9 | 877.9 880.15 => 1.03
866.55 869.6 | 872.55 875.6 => 1.01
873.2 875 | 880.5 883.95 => 1.05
